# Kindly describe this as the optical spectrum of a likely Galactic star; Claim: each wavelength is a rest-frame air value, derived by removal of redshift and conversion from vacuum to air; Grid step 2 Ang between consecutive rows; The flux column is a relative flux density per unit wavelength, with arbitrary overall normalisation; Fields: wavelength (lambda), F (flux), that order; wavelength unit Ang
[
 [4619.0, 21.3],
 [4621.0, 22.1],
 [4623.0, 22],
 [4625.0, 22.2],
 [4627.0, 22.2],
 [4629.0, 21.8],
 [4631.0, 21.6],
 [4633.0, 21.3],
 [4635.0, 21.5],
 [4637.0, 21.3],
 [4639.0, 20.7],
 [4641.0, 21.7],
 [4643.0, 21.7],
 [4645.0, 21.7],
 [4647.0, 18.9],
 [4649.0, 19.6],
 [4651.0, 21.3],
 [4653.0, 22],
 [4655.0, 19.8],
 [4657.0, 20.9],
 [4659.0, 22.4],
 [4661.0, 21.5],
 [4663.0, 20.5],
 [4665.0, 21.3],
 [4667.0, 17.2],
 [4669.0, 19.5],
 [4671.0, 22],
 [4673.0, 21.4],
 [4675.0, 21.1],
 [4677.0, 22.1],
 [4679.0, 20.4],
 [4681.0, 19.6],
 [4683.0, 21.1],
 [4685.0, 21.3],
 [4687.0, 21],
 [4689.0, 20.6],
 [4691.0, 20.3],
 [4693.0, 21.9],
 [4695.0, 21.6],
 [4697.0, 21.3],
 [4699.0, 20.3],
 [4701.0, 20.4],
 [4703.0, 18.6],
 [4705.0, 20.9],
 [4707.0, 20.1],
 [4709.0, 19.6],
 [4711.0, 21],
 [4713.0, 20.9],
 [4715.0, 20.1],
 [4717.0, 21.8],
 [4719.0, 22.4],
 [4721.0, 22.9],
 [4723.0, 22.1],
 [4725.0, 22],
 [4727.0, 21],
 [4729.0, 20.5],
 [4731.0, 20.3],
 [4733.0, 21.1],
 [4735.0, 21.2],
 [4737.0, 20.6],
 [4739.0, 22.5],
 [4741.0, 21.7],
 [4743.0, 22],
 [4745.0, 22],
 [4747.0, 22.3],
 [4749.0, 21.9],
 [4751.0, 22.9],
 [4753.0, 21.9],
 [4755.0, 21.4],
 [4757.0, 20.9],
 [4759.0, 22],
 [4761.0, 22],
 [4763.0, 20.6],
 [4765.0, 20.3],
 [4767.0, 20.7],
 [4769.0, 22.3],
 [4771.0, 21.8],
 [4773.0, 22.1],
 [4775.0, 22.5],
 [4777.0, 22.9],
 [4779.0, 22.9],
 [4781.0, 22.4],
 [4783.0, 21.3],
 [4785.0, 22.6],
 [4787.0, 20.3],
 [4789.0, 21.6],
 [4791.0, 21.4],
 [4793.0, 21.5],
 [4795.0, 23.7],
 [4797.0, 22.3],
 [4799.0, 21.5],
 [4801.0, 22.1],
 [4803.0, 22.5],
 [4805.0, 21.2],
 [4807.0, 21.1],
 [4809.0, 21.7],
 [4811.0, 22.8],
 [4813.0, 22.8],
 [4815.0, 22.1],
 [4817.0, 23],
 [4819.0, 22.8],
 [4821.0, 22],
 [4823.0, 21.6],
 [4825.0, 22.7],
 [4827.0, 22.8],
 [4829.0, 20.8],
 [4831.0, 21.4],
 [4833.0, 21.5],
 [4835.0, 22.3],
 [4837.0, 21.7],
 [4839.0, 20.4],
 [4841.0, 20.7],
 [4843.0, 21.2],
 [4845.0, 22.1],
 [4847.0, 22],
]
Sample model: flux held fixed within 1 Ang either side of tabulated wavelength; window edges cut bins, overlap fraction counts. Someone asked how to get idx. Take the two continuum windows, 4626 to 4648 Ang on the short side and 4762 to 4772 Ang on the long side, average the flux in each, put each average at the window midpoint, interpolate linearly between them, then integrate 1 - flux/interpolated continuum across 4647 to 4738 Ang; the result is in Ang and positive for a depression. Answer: 1.6 Ang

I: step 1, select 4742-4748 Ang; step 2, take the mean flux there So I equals 22.1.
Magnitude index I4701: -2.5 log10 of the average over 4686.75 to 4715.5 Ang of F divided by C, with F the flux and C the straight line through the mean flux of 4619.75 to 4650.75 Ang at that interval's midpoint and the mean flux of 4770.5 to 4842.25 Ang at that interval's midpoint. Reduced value 0.05 mag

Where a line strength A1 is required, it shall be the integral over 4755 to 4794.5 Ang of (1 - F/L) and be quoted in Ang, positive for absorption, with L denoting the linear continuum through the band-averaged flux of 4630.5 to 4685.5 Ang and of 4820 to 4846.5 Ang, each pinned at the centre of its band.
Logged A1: -0.58 Ang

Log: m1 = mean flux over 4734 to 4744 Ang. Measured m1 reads 21.6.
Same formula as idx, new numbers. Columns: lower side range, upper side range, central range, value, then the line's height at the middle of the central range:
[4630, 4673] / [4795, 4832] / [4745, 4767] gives 0.1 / 21.7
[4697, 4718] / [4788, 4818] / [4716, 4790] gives -1.8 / 21.2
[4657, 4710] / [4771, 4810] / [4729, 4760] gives -0.3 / 21.4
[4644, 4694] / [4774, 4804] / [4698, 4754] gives 0.4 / 21.4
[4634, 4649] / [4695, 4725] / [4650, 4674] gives 0.2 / 21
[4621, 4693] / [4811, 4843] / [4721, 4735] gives 0.1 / 21.4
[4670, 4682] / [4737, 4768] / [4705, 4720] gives 0.4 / 21.4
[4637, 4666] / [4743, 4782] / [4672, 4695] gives 0.3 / 21.3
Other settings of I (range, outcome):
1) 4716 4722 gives 22.4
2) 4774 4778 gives 22.7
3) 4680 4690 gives 20.7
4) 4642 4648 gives 20.8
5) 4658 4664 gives 21.5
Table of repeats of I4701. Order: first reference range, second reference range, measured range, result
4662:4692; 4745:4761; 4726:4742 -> 0.02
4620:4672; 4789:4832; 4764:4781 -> -0.01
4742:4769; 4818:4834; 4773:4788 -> -0.02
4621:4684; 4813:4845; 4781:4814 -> -0.01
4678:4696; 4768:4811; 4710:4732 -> -0.01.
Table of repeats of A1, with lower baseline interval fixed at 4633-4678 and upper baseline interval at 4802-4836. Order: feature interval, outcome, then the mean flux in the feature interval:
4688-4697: 0.0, 21.1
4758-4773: 0.2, 21.4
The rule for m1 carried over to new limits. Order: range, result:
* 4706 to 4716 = 20.3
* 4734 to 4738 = 20.9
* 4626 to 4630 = 22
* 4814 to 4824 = 22.3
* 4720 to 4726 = 22.3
